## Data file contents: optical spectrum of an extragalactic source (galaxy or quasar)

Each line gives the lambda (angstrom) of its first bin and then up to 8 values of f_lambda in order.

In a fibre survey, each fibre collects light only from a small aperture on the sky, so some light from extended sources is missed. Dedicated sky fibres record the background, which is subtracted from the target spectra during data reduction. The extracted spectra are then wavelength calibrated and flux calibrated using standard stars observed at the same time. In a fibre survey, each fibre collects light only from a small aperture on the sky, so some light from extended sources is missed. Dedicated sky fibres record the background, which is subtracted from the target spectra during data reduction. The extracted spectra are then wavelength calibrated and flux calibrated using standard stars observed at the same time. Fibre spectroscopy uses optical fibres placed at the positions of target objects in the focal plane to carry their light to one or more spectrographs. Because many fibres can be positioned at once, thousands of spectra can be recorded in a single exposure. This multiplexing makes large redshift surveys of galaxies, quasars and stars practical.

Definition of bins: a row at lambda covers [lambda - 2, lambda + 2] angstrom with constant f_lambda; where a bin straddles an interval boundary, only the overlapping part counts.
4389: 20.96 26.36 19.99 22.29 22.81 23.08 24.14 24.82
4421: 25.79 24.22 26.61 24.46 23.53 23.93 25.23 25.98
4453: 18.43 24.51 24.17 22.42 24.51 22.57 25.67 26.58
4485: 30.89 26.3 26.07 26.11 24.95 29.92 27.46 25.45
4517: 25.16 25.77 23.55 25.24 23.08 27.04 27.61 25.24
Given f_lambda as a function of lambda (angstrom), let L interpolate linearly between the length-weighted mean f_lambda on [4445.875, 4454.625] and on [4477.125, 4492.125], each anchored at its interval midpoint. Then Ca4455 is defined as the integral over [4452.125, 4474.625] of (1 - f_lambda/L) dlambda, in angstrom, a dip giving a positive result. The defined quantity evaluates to 1.4 angstrom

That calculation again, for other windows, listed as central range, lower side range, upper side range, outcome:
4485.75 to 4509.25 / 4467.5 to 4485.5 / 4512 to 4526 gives -1.5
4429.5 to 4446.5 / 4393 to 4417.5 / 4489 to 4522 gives -0.2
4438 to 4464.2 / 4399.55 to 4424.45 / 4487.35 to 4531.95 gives 1.1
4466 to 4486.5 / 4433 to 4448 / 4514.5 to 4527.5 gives -1.0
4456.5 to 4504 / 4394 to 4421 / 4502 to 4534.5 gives -1.2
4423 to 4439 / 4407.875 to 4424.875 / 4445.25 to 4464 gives -0.4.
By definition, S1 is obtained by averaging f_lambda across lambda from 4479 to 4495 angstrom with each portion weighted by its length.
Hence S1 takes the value 27.5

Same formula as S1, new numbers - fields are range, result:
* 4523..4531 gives 24.4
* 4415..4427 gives 24.9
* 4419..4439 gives 24.9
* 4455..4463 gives 24.3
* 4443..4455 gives 23.2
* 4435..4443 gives 23.7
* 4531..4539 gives 25.1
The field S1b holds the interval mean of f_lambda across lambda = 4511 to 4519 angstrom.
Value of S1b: 25.3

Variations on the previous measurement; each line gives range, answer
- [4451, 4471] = 22.8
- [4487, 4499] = 26.2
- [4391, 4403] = 22.9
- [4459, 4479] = 23.9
